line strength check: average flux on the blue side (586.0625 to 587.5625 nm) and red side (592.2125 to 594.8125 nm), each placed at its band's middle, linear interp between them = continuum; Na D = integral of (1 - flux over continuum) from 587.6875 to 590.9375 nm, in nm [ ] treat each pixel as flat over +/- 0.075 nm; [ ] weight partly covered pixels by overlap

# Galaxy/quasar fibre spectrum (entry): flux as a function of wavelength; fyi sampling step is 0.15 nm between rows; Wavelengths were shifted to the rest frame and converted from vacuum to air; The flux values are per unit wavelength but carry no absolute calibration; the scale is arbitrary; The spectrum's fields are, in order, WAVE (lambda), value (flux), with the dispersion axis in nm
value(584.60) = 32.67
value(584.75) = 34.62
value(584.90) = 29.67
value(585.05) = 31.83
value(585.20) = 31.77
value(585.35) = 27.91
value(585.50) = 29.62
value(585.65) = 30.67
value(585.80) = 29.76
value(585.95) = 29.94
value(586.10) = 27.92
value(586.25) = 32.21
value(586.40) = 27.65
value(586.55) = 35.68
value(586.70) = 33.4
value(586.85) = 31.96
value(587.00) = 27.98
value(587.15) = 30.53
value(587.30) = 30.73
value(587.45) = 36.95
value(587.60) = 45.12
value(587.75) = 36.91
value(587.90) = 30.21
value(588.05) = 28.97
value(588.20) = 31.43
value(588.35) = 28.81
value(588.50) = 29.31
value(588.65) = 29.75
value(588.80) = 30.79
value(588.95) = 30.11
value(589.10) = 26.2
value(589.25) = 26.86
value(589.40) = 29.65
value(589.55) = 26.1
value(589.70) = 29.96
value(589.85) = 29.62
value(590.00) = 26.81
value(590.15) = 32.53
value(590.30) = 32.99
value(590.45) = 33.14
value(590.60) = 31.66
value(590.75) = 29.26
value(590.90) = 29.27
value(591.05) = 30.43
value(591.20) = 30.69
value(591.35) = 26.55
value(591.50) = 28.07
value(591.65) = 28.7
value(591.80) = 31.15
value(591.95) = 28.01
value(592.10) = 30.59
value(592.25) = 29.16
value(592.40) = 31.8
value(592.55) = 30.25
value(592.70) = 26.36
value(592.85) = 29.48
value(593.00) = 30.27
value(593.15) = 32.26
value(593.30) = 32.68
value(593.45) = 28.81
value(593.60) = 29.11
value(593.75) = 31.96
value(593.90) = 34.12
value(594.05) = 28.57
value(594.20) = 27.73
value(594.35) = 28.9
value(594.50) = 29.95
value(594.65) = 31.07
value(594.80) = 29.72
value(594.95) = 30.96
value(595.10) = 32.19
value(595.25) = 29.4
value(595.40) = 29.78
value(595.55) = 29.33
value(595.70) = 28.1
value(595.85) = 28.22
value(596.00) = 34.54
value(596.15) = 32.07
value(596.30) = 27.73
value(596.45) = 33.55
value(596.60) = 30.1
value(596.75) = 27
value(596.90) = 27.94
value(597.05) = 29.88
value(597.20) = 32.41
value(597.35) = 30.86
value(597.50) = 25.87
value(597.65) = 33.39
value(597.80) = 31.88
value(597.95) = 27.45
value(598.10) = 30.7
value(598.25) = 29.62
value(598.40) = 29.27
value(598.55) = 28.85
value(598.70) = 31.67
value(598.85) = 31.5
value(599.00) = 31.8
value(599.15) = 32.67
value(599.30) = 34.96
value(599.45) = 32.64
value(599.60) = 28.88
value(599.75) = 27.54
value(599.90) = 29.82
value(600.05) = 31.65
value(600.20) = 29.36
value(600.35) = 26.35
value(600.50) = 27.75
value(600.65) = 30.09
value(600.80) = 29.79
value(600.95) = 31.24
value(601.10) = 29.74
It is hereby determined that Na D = 0.13 nm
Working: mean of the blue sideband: 31.9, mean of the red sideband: 30.1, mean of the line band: 30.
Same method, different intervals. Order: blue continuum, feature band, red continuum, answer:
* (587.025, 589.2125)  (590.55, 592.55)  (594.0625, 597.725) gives 0.08 nm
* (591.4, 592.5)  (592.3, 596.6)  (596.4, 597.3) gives -0.07 nm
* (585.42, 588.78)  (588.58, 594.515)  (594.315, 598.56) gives 0.21 nm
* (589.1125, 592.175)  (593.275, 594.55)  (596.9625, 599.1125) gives -0.01 nm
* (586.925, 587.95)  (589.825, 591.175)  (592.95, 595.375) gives 0.07 nm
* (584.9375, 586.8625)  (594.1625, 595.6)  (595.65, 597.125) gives 0.00 nm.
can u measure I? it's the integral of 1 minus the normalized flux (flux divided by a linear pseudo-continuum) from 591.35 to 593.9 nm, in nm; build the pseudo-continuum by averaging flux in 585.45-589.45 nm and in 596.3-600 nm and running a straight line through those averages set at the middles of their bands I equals 0.07 nm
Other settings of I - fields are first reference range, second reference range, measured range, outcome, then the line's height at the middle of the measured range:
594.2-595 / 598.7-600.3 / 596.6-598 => 0.04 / 30.5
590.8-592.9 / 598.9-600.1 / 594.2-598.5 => 0.06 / 30.5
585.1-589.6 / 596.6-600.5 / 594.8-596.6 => -0.01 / 30.3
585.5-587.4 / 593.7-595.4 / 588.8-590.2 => 0.09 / 30.6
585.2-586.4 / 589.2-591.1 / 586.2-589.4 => -0.18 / 29.8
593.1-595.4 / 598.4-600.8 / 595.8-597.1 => 0.01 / 30.4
